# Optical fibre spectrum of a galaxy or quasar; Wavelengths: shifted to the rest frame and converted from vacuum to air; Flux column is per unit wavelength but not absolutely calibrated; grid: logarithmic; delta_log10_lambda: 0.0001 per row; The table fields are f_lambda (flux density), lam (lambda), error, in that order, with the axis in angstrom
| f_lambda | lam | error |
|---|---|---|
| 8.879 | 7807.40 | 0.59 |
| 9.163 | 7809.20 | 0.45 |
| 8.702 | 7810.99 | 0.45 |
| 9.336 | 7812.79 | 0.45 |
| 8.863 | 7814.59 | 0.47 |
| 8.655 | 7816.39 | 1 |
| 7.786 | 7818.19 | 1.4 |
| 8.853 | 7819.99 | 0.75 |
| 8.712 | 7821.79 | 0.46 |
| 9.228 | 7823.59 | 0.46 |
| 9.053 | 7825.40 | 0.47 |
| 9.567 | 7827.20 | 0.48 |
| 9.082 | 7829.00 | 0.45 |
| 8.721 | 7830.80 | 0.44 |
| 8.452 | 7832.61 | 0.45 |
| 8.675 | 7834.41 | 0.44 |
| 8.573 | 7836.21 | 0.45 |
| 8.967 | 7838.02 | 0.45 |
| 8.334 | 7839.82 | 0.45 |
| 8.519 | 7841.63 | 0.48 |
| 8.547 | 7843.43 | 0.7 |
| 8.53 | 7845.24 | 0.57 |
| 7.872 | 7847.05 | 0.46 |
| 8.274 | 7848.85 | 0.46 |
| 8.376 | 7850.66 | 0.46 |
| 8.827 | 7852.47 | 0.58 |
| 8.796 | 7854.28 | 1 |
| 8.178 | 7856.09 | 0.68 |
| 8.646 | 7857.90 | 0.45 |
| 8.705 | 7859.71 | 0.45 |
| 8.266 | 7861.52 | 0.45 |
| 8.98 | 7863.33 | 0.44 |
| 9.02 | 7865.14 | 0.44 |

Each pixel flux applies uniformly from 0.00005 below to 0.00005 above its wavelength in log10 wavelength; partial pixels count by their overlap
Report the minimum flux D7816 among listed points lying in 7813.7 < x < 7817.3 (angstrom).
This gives 8.655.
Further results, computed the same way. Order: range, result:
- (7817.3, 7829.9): 7.786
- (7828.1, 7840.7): 8.334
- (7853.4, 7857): 8.178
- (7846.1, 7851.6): 7.872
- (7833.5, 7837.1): 8.573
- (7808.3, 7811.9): 8.702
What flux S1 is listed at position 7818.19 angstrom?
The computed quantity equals 7.786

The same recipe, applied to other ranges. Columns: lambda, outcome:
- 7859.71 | 8.705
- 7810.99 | 8.702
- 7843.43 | 8.547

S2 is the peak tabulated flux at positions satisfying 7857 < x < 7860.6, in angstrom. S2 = 8.705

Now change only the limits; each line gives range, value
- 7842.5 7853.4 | 8.827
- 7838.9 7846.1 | 8.547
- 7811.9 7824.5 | 9.336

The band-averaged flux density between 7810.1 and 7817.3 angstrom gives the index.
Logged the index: 8.88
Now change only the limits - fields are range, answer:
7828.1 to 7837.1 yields 8.71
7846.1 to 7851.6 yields 8.18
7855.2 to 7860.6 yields 8.51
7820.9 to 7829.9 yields 9.13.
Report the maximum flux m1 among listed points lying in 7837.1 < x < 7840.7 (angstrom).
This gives 8.967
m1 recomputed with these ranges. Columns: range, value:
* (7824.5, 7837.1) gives 9.567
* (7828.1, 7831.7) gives 9.082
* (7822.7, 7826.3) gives 9.228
